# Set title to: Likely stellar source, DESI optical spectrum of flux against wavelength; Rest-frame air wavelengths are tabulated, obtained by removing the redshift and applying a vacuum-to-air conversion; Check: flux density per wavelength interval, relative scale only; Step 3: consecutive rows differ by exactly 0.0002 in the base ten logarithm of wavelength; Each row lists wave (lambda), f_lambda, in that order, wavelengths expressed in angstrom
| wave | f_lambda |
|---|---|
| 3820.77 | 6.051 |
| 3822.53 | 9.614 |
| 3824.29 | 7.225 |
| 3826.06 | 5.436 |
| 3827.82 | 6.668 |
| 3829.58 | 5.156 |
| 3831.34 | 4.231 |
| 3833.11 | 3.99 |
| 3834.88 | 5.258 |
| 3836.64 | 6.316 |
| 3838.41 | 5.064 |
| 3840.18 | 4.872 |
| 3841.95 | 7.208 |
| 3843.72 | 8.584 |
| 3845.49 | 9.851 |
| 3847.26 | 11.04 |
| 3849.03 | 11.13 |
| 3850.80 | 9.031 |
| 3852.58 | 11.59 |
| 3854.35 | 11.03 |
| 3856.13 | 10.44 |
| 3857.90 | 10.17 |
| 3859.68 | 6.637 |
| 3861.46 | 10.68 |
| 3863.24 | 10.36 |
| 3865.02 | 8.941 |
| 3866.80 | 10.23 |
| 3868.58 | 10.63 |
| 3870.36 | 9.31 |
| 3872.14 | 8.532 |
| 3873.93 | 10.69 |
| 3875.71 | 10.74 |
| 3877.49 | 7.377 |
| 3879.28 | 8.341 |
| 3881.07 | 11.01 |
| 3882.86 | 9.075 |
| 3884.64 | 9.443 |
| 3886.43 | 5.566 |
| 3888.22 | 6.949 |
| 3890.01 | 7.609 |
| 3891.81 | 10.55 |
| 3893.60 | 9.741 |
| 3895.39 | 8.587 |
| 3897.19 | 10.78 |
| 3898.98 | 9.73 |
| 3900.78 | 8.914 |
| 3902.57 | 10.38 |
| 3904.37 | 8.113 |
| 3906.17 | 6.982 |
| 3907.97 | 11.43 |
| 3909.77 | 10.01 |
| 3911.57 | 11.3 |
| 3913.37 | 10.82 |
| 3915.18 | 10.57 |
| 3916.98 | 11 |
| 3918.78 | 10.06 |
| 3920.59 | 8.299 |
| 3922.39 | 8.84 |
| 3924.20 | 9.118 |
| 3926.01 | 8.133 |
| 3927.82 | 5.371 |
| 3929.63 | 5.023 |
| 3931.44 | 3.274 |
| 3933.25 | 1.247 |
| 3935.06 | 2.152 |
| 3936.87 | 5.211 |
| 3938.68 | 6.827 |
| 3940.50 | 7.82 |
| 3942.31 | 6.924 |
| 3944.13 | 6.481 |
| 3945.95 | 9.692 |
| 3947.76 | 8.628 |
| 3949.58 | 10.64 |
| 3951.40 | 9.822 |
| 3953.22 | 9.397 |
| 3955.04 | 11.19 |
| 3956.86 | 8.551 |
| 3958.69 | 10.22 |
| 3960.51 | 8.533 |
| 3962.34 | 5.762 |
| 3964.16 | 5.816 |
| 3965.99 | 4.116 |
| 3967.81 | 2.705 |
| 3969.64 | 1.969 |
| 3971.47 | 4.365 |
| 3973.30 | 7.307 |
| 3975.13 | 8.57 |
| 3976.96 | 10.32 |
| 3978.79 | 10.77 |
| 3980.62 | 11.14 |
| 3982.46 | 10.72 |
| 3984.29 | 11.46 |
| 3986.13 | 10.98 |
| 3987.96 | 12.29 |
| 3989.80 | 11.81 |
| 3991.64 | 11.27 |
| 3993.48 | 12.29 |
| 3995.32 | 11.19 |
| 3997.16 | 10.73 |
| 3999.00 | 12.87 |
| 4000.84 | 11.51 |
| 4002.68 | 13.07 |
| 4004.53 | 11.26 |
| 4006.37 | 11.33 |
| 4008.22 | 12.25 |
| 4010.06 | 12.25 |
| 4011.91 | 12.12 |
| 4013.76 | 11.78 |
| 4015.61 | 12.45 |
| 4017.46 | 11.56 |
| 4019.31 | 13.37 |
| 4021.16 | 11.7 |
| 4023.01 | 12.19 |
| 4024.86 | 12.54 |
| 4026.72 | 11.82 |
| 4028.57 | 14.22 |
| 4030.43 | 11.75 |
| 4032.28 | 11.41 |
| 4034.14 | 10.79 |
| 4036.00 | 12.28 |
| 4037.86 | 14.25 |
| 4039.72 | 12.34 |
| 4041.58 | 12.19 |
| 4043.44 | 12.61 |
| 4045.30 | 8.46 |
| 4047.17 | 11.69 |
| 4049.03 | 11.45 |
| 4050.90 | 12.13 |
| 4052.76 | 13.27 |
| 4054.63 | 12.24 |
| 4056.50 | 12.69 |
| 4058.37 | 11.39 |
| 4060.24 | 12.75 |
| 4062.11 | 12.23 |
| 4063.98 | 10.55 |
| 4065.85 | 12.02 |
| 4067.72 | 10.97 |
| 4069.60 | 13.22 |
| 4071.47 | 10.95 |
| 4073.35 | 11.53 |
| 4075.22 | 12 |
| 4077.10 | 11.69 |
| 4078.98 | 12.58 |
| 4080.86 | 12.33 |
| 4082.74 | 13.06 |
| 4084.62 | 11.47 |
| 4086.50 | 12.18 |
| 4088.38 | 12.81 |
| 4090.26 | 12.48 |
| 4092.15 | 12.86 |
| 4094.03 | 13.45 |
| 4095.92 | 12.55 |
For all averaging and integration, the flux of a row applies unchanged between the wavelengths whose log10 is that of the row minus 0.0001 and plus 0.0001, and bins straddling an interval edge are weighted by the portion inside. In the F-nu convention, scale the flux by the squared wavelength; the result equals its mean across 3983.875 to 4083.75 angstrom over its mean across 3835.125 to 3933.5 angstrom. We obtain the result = 1.46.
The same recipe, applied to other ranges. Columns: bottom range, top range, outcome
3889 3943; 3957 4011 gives 1.22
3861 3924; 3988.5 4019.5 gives 1.33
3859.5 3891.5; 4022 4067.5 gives 1.44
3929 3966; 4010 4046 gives 1.77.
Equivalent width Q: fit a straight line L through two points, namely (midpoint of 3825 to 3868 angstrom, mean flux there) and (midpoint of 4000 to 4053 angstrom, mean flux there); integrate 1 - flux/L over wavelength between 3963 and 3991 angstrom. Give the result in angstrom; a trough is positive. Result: 6.9 angstrom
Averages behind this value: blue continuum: 8.1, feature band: 8.3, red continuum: 12.1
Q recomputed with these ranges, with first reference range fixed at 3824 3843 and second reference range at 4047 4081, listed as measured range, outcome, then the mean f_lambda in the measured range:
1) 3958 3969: 3.78 angstrom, 6.01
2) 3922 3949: 6.70 angstrom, 6.32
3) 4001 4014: -1.98 angstrom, 12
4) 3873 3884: -4.41 angstrom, 9.54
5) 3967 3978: 4.08 angstrom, 5.96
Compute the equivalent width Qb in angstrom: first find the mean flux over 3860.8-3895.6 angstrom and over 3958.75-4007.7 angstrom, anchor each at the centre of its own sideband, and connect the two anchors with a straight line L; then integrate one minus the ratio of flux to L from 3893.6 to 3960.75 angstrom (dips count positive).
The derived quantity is 6.7 angstrom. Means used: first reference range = 9.22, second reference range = 9.44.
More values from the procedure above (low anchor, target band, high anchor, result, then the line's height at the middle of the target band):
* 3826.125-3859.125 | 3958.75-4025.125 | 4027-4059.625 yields 5.33 angstrom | 11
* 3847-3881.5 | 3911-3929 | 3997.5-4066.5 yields 2.27 angstrom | 10.6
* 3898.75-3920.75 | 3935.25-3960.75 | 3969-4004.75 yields 4.34 angstrom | 10.1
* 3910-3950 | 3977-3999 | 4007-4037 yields -1.86 angstrom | 10.5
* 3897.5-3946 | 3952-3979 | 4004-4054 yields 6.55 angstrom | 9.61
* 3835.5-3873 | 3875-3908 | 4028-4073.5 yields 2.40 angstrom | 9.65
